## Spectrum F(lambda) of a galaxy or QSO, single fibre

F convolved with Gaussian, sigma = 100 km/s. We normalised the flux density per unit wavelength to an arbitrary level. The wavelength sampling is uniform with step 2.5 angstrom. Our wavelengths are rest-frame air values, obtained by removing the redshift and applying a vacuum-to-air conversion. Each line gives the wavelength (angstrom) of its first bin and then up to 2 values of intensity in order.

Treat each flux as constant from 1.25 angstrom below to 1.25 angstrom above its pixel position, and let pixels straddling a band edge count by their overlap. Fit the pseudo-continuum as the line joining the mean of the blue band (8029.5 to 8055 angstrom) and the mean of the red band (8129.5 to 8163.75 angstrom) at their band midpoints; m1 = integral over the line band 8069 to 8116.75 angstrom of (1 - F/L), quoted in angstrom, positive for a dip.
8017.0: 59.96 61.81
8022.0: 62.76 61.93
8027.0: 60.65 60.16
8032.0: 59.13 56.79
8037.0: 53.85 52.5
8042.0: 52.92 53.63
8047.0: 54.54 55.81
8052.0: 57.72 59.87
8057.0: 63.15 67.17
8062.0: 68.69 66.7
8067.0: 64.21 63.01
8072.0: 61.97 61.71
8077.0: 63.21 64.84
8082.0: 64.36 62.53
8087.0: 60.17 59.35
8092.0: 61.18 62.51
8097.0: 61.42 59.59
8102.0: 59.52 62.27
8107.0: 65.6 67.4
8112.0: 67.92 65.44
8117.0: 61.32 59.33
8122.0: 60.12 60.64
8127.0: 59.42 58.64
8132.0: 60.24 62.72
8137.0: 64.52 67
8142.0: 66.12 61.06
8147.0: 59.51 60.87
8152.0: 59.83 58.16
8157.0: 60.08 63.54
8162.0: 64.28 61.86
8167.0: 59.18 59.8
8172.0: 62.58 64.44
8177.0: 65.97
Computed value -3.3 angstrom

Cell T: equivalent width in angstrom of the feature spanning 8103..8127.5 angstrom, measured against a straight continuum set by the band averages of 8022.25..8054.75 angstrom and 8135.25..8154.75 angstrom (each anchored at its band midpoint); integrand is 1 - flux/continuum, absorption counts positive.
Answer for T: -0.9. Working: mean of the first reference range 57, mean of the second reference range 62.4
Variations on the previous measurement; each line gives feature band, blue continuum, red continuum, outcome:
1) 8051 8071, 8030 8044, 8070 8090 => -1.6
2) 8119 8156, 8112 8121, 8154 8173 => 0.5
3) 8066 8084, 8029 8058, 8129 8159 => -1.6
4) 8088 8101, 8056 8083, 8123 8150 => 0.6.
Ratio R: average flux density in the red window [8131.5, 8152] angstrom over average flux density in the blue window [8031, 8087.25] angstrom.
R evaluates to 1.0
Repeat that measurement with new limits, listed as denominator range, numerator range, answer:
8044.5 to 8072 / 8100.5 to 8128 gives 1.02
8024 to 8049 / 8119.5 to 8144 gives 1.10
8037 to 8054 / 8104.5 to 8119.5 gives 1.18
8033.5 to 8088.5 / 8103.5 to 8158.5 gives 1.03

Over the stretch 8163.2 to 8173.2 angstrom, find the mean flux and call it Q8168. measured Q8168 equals 60.9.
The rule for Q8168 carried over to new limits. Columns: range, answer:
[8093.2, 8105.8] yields 61.1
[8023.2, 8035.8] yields 59.7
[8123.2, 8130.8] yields 59.6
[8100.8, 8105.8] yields 61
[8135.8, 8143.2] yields 65.9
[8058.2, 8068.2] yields 66.7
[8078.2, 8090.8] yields 62.2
